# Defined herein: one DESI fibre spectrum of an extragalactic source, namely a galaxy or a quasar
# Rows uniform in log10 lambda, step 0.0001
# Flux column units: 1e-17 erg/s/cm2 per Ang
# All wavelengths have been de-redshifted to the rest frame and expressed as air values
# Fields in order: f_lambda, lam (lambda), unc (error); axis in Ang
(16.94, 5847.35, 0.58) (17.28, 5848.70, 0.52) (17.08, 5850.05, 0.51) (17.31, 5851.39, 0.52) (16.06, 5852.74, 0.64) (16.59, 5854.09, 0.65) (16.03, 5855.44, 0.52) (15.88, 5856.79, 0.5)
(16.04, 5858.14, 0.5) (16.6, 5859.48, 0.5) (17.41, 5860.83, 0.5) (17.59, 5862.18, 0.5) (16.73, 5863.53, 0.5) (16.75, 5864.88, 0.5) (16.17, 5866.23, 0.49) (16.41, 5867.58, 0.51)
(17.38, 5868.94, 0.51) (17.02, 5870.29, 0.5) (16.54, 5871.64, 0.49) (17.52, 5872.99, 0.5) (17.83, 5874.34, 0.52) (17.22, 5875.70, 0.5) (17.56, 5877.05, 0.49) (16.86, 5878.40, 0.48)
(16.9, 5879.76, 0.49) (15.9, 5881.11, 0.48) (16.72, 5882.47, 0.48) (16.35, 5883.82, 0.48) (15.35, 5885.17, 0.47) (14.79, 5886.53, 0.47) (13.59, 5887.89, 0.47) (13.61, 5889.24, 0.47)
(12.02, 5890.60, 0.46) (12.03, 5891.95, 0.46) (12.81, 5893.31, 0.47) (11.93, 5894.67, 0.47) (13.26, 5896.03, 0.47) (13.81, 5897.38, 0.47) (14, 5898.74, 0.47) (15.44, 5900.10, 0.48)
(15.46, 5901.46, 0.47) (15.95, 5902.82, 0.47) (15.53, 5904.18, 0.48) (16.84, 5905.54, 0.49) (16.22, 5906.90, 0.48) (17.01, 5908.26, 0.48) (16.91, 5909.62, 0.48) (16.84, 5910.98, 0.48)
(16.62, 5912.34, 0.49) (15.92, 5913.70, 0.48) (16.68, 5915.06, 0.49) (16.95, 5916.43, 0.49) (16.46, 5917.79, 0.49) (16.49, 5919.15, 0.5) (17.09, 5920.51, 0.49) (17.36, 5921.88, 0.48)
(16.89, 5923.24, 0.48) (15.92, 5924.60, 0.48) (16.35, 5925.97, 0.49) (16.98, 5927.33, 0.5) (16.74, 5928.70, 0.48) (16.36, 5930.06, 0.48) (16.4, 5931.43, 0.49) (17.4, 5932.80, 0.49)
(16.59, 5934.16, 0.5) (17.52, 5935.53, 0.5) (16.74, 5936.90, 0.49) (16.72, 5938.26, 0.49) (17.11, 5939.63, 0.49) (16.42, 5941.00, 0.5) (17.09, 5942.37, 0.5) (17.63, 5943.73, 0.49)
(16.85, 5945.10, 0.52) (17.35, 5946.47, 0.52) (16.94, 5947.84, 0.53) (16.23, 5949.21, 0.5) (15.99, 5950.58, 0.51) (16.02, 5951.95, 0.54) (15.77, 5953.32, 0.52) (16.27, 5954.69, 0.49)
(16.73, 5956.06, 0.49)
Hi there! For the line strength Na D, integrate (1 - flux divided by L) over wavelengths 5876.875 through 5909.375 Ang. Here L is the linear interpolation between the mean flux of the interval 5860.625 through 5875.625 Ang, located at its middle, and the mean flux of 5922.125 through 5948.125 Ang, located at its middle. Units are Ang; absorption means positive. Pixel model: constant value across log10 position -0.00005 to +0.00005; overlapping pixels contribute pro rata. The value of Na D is 3.78 Ang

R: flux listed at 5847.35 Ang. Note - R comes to 16.94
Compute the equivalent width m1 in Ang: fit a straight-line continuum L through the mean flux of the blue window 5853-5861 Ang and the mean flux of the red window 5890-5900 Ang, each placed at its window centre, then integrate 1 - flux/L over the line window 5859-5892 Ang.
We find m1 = -3.27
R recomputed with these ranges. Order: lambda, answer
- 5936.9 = 16.74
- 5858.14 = 16.04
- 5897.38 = 13.81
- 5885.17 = 15.35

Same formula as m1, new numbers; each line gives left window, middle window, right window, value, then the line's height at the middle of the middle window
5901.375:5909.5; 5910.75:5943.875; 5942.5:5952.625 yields -0.48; 16.5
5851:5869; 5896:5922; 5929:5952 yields 1.00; 16.7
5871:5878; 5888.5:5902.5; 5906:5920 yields 2.84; 16.9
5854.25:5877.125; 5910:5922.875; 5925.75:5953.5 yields 0.04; 16.8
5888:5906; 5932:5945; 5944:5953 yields -0.76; 16.1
